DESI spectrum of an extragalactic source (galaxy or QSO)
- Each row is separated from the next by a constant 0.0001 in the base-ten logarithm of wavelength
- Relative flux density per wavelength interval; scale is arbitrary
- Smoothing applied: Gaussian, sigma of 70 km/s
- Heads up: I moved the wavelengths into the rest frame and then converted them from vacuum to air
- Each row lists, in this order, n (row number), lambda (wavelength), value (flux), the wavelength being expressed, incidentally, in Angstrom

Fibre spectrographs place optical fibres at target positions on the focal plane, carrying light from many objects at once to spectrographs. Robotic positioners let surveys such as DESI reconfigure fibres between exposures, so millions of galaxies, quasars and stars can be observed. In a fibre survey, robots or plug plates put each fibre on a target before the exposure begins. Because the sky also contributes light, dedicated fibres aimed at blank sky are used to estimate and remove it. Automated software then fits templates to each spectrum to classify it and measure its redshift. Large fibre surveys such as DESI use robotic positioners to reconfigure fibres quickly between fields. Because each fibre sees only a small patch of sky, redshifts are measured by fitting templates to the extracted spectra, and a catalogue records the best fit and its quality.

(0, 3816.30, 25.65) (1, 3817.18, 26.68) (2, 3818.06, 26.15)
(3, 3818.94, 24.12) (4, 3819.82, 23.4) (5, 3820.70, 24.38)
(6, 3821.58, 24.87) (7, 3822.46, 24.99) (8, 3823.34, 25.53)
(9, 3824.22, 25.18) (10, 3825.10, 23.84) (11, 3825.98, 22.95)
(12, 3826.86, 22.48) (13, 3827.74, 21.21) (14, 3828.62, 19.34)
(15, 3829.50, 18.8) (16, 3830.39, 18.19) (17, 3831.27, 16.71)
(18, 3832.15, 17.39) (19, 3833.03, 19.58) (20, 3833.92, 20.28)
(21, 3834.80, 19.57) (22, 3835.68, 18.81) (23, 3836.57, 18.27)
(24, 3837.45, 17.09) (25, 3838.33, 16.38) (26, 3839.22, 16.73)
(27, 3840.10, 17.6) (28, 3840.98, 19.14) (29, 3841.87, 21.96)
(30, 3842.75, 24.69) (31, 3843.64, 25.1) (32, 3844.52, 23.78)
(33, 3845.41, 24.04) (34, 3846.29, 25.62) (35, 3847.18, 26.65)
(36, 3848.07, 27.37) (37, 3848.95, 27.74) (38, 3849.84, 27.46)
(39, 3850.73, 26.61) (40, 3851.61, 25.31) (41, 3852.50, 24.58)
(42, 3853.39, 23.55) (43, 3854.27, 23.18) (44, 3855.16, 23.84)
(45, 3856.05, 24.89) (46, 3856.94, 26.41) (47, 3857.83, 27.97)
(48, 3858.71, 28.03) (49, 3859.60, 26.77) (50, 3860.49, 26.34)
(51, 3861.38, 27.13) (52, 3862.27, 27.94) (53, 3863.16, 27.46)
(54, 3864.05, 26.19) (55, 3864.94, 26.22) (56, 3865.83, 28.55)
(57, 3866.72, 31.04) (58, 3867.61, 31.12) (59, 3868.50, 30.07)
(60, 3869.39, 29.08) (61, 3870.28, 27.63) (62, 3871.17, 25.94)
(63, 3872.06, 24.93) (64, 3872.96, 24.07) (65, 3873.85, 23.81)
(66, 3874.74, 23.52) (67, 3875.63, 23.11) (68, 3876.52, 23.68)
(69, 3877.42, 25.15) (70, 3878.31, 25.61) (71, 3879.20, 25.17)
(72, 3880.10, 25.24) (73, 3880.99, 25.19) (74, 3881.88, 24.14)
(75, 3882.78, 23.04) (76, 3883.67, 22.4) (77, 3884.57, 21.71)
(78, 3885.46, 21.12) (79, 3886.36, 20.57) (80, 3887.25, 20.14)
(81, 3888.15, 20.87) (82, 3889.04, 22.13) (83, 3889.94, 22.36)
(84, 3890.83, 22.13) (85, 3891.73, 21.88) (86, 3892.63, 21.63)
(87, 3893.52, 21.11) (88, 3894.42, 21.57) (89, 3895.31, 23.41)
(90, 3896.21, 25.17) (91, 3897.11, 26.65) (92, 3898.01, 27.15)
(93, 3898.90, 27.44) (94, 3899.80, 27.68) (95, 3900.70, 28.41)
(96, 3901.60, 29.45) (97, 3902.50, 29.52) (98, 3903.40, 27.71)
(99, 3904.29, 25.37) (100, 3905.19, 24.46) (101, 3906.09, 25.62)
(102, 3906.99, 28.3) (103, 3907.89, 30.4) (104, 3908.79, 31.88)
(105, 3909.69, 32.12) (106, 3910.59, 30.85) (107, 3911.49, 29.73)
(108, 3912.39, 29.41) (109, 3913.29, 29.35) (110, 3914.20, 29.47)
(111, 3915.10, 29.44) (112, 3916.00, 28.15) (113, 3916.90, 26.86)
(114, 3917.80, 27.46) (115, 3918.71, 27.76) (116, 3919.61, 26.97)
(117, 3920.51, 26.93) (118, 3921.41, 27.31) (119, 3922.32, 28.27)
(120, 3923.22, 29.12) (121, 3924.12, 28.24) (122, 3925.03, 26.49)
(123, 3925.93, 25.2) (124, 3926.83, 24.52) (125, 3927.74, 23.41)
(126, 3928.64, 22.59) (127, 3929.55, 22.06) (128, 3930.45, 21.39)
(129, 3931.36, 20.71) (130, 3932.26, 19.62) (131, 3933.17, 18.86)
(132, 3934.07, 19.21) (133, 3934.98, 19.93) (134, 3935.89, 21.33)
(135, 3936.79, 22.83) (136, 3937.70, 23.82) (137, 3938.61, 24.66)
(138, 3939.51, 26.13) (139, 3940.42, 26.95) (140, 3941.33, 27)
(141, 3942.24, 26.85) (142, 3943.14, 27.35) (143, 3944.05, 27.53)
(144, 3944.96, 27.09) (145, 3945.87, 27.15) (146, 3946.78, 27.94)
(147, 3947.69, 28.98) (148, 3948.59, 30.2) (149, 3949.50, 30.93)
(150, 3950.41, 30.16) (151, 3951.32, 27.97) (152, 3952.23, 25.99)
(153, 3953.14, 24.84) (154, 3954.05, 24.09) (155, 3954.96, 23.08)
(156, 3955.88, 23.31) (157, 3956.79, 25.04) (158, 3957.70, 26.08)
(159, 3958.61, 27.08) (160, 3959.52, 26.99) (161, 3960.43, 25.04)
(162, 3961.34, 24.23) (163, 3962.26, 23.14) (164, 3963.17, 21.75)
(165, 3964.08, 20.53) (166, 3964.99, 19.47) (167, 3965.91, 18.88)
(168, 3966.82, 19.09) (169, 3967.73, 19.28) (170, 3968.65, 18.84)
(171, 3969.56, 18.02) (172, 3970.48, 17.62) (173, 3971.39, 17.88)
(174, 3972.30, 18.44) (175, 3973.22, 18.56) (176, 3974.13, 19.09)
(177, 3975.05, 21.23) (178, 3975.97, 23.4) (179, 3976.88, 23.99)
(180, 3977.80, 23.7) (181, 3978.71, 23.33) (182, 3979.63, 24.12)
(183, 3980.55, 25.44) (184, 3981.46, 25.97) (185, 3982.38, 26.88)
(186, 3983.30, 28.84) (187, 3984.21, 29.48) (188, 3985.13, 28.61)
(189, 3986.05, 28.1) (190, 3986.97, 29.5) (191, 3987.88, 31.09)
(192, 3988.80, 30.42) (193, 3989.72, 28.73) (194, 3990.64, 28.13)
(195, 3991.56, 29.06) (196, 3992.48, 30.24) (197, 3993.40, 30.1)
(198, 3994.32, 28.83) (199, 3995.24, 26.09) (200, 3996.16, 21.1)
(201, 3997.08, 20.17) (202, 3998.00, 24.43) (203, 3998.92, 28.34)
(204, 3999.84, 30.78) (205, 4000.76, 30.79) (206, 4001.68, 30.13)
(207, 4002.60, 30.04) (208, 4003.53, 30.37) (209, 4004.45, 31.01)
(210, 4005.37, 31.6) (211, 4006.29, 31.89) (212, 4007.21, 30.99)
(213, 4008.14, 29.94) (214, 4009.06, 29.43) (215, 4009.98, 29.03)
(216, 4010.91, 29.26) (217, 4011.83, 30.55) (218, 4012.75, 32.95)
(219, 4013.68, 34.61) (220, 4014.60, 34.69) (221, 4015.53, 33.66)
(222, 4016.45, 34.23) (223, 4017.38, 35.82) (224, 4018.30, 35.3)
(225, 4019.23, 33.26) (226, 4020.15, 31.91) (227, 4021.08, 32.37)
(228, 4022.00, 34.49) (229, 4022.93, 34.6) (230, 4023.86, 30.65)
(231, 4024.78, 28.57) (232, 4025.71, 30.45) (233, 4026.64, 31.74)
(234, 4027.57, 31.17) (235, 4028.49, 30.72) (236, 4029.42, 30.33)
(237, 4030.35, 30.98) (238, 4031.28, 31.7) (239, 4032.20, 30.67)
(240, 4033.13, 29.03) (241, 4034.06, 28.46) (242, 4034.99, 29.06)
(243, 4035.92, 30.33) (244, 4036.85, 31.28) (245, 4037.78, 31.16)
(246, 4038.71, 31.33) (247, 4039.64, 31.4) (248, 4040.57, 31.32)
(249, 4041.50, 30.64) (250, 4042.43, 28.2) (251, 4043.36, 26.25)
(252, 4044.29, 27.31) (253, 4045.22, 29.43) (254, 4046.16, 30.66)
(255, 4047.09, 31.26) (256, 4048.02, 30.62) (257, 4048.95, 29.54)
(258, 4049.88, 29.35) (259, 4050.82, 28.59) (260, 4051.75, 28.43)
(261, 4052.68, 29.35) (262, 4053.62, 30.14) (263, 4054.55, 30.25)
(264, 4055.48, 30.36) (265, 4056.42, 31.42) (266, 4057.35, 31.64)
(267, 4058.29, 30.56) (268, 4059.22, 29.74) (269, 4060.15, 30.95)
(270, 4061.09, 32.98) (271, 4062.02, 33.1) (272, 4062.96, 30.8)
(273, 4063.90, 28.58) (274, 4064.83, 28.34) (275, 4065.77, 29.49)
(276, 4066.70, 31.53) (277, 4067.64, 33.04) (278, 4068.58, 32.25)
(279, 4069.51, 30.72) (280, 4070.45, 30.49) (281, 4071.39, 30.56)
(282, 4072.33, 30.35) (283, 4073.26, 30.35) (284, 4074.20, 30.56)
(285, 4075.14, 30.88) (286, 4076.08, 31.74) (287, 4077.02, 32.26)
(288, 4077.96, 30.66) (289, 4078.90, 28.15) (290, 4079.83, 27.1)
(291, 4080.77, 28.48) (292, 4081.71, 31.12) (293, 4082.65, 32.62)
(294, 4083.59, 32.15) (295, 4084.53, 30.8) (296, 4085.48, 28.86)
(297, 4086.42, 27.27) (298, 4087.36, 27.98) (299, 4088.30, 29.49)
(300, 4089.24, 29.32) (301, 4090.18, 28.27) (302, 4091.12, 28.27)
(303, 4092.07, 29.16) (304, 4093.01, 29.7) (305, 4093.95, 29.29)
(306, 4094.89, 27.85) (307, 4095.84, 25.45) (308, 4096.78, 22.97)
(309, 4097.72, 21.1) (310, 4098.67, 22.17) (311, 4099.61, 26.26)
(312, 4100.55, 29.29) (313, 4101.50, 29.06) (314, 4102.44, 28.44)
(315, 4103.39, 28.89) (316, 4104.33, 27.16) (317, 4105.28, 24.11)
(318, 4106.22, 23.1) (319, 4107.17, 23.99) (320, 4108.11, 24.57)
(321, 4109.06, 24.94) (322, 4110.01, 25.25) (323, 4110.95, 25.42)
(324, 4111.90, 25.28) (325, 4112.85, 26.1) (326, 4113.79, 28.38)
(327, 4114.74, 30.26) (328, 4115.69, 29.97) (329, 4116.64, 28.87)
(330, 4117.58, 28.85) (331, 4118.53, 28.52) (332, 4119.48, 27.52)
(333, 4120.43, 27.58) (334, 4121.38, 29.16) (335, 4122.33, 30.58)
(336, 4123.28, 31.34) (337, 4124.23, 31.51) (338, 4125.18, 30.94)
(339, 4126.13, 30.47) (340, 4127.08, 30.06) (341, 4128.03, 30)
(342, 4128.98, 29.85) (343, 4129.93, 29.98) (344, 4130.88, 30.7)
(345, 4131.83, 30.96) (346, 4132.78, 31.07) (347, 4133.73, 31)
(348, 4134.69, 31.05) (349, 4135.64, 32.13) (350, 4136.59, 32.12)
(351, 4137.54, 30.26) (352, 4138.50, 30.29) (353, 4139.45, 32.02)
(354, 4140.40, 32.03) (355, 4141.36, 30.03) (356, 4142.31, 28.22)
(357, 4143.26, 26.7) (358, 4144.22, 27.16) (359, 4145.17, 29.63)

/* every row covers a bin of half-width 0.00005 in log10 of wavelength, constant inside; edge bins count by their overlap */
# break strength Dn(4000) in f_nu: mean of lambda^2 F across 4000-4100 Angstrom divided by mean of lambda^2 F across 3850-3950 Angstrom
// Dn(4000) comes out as 1.27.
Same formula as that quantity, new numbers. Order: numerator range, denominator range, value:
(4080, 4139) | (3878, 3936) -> 1.25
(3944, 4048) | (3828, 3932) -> 1.19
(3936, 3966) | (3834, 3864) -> 1.13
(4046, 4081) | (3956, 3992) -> 1.33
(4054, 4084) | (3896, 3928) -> 1.19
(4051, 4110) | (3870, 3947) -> 1.25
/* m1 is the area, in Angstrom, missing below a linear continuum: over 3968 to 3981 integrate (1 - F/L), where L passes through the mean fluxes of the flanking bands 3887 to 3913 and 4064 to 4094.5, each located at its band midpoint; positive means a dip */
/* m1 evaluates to 3.2 Angstrom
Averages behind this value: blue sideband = 26.1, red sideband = 30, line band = 20.9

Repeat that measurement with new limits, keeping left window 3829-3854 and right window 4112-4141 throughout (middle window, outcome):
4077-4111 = 1.79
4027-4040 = -1.52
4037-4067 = -2.44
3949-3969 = 0.97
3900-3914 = -3.05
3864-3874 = -2.21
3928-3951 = -0.21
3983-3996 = -1.42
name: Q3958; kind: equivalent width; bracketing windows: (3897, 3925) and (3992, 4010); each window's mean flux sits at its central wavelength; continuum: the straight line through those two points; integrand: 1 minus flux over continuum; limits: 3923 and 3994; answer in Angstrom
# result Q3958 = 9.7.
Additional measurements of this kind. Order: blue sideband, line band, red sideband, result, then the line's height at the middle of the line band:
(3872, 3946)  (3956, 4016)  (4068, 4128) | 0.8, 26.6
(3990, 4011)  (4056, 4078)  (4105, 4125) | -2.3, 28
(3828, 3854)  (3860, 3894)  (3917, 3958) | -2.5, 23.1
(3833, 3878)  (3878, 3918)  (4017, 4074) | 0.4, 26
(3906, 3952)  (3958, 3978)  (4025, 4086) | 4.7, 27.7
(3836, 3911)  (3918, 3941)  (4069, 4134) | 1.5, 25.9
